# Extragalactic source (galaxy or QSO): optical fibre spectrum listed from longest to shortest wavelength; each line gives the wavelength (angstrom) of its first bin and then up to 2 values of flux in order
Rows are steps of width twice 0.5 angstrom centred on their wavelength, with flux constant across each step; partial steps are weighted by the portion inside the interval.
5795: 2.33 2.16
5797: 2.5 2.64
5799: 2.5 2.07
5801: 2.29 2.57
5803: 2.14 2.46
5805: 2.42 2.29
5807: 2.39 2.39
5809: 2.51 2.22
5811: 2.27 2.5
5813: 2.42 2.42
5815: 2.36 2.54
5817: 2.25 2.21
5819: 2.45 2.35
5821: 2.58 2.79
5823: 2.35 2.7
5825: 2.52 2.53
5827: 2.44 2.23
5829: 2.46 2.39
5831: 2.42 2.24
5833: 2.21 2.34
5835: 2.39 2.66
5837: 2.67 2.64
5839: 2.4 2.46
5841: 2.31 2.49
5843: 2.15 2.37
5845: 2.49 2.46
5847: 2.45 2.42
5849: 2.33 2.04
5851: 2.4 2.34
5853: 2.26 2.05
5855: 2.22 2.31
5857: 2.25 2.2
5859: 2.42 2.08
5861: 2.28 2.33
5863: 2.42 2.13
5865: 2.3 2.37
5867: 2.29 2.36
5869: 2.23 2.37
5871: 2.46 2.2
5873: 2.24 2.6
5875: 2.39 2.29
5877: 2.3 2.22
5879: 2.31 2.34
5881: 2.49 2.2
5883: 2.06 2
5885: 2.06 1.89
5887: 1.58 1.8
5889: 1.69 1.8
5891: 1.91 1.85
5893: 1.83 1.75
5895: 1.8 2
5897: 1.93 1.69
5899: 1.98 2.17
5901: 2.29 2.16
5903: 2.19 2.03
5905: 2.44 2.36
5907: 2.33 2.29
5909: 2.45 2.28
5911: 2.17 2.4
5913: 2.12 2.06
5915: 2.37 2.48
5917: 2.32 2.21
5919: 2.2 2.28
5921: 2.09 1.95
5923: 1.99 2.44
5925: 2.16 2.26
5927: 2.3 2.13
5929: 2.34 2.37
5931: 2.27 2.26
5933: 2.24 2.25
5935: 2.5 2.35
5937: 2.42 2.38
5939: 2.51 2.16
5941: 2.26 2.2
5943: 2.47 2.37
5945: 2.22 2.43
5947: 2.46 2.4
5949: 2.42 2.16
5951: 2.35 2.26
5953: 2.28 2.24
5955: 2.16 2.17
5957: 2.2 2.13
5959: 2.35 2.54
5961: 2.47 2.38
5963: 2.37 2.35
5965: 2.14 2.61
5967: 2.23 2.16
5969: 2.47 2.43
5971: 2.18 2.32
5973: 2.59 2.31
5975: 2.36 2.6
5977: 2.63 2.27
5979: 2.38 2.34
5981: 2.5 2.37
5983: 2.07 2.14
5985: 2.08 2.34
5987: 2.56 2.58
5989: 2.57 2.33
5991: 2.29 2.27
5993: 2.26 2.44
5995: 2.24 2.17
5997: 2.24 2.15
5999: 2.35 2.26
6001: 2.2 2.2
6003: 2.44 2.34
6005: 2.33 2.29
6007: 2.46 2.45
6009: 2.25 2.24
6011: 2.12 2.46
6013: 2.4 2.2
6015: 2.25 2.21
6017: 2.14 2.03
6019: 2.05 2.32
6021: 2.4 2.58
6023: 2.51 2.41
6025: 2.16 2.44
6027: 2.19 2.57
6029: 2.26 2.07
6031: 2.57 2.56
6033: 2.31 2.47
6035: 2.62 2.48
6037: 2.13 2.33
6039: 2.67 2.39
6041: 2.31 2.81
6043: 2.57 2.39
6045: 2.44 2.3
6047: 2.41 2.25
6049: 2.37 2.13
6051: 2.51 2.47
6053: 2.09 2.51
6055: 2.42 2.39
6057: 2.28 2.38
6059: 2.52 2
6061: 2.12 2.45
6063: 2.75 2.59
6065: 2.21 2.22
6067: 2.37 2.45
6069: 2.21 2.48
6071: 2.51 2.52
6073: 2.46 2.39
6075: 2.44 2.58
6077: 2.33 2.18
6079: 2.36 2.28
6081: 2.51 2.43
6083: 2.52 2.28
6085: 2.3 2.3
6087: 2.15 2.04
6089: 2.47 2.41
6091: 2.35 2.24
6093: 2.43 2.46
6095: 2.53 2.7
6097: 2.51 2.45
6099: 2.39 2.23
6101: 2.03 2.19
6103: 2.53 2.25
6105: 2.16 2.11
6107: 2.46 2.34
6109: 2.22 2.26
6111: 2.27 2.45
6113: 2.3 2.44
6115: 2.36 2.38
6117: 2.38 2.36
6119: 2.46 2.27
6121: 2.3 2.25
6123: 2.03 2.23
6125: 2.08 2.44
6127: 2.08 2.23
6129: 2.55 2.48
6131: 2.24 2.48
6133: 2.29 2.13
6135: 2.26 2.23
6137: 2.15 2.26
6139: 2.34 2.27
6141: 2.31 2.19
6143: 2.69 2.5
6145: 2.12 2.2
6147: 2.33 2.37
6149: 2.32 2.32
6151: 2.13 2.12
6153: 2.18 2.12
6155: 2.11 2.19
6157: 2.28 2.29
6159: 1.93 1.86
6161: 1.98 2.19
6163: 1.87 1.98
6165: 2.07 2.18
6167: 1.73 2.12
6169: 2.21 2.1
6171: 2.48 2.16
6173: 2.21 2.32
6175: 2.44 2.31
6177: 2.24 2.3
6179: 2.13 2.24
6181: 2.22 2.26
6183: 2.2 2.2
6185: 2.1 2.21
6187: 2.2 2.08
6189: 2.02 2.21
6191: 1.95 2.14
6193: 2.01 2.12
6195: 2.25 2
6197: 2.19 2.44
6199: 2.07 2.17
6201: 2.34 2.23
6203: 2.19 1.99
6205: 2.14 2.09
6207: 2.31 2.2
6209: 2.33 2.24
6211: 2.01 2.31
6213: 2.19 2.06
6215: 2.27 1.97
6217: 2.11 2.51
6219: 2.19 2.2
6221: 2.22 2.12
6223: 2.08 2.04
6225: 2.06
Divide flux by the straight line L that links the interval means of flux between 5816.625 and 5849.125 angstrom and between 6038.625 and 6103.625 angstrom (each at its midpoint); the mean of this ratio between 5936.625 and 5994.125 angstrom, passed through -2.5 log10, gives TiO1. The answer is 0.03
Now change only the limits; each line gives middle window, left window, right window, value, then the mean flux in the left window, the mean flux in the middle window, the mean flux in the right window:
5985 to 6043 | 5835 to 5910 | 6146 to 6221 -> -0.07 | 2.22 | 2.34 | 2.17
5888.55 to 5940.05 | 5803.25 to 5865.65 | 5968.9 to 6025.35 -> 0.08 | 2.38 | 2.18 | 2.32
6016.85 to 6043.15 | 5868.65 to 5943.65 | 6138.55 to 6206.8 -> -0.09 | 2.19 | 2.38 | 2.18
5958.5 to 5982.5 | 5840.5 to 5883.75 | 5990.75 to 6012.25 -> -0.04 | 2.31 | 2.39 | 2.29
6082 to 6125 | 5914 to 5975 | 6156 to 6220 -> -0.05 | 2.3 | 2.33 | 2.16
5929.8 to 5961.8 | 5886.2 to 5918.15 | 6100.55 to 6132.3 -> -0.09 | 2.08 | 2.32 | 2.3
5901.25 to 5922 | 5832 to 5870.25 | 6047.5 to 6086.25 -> 0.04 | 2.34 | 2.25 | 2.37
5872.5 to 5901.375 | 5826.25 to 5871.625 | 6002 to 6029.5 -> 0.14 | 2.35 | 2.05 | 2.31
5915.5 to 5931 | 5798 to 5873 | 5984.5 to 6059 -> 0.06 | 2.37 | 2.24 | 2.35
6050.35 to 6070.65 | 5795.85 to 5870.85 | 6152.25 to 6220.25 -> -0.06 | 2.37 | 2.37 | 2.16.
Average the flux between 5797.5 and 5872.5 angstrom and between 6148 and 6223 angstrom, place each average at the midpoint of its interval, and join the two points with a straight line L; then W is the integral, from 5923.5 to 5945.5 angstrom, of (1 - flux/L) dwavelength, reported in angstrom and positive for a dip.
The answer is 0.02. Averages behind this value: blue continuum 2.37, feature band 2.31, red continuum 2.17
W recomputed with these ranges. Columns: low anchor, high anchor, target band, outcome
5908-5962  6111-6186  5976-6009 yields -0.84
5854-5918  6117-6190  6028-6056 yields -2.58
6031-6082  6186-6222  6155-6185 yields 0.85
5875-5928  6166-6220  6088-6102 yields -1.39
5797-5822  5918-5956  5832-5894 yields 2.65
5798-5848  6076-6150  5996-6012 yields 0.46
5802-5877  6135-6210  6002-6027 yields -0.35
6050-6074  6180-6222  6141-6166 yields 0.70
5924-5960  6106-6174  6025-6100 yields -4.11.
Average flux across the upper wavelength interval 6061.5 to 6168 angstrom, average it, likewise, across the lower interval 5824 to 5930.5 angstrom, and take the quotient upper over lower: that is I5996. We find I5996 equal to 1.0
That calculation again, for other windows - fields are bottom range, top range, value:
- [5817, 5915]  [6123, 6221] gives 0.97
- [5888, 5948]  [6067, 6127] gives 1.07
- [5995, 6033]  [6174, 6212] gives 0.95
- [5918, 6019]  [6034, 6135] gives 1.02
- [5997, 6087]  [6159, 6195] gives 0.91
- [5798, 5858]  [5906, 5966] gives 0.96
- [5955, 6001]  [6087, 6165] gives 0.97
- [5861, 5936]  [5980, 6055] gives 1.07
